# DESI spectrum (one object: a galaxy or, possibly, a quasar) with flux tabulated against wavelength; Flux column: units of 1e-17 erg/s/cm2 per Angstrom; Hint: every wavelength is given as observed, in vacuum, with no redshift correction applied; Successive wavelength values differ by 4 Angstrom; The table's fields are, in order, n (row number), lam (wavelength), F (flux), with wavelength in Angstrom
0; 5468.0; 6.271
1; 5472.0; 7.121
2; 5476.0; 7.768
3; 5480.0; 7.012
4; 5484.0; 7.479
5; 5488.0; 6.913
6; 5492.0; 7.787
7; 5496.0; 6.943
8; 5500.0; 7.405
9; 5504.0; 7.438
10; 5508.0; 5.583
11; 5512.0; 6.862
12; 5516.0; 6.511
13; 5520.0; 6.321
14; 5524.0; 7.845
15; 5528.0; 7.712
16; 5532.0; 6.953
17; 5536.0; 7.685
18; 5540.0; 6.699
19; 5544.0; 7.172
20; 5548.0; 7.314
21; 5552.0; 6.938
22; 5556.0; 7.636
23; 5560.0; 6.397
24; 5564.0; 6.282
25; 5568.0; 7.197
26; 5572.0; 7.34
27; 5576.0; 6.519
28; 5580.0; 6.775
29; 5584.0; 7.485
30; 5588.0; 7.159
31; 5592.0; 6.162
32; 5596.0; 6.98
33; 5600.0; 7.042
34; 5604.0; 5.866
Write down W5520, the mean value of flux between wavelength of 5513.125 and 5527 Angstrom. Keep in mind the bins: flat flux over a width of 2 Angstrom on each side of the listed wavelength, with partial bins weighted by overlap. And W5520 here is 6.95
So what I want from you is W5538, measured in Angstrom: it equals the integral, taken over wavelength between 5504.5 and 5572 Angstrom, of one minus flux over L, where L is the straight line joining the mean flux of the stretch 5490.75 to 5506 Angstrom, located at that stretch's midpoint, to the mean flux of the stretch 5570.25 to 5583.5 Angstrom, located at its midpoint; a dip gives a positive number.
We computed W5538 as 1.7 Angstrom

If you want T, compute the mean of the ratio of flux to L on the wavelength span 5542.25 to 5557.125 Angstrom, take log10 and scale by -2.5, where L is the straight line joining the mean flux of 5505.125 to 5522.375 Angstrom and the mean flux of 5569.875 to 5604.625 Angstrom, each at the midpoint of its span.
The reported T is -0.10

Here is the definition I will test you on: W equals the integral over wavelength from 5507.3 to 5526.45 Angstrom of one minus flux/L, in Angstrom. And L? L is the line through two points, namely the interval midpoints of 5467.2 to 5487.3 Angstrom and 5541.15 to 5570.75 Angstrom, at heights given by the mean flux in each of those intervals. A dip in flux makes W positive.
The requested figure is 0.97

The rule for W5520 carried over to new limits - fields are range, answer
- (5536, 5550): 7.15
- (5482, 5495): 7.36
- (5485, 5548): 7.07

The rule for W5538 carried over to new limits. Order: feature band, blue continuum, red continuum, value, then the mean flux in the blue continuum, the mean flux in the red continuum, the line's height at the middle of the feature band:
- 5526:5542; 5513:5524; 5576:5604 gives -1.24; 6.72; 6.83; 6.74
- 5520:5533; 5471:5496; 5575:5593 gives -0.42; 7.32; 6.87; 7.13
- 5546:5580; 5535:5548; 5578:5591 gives 0.83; 7.17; 7.06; 7.12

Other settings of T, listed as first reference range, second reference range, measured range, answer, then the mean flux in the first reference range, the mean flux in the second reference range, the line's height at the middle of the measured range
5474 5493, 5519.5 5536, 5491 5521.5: 0.08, 7.37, 7.35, 7.36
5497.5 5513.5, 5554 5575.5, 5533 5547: -0.04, 6.82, 6.94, 6.89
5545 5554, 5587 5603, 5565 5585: -0.01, 7.13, 6.75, 6.92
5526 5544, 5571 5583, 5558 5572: 0.04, 7.25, 6.89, 6.99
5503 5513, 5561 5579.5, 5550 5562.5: -0.03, 6.52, 6.81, 6.74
